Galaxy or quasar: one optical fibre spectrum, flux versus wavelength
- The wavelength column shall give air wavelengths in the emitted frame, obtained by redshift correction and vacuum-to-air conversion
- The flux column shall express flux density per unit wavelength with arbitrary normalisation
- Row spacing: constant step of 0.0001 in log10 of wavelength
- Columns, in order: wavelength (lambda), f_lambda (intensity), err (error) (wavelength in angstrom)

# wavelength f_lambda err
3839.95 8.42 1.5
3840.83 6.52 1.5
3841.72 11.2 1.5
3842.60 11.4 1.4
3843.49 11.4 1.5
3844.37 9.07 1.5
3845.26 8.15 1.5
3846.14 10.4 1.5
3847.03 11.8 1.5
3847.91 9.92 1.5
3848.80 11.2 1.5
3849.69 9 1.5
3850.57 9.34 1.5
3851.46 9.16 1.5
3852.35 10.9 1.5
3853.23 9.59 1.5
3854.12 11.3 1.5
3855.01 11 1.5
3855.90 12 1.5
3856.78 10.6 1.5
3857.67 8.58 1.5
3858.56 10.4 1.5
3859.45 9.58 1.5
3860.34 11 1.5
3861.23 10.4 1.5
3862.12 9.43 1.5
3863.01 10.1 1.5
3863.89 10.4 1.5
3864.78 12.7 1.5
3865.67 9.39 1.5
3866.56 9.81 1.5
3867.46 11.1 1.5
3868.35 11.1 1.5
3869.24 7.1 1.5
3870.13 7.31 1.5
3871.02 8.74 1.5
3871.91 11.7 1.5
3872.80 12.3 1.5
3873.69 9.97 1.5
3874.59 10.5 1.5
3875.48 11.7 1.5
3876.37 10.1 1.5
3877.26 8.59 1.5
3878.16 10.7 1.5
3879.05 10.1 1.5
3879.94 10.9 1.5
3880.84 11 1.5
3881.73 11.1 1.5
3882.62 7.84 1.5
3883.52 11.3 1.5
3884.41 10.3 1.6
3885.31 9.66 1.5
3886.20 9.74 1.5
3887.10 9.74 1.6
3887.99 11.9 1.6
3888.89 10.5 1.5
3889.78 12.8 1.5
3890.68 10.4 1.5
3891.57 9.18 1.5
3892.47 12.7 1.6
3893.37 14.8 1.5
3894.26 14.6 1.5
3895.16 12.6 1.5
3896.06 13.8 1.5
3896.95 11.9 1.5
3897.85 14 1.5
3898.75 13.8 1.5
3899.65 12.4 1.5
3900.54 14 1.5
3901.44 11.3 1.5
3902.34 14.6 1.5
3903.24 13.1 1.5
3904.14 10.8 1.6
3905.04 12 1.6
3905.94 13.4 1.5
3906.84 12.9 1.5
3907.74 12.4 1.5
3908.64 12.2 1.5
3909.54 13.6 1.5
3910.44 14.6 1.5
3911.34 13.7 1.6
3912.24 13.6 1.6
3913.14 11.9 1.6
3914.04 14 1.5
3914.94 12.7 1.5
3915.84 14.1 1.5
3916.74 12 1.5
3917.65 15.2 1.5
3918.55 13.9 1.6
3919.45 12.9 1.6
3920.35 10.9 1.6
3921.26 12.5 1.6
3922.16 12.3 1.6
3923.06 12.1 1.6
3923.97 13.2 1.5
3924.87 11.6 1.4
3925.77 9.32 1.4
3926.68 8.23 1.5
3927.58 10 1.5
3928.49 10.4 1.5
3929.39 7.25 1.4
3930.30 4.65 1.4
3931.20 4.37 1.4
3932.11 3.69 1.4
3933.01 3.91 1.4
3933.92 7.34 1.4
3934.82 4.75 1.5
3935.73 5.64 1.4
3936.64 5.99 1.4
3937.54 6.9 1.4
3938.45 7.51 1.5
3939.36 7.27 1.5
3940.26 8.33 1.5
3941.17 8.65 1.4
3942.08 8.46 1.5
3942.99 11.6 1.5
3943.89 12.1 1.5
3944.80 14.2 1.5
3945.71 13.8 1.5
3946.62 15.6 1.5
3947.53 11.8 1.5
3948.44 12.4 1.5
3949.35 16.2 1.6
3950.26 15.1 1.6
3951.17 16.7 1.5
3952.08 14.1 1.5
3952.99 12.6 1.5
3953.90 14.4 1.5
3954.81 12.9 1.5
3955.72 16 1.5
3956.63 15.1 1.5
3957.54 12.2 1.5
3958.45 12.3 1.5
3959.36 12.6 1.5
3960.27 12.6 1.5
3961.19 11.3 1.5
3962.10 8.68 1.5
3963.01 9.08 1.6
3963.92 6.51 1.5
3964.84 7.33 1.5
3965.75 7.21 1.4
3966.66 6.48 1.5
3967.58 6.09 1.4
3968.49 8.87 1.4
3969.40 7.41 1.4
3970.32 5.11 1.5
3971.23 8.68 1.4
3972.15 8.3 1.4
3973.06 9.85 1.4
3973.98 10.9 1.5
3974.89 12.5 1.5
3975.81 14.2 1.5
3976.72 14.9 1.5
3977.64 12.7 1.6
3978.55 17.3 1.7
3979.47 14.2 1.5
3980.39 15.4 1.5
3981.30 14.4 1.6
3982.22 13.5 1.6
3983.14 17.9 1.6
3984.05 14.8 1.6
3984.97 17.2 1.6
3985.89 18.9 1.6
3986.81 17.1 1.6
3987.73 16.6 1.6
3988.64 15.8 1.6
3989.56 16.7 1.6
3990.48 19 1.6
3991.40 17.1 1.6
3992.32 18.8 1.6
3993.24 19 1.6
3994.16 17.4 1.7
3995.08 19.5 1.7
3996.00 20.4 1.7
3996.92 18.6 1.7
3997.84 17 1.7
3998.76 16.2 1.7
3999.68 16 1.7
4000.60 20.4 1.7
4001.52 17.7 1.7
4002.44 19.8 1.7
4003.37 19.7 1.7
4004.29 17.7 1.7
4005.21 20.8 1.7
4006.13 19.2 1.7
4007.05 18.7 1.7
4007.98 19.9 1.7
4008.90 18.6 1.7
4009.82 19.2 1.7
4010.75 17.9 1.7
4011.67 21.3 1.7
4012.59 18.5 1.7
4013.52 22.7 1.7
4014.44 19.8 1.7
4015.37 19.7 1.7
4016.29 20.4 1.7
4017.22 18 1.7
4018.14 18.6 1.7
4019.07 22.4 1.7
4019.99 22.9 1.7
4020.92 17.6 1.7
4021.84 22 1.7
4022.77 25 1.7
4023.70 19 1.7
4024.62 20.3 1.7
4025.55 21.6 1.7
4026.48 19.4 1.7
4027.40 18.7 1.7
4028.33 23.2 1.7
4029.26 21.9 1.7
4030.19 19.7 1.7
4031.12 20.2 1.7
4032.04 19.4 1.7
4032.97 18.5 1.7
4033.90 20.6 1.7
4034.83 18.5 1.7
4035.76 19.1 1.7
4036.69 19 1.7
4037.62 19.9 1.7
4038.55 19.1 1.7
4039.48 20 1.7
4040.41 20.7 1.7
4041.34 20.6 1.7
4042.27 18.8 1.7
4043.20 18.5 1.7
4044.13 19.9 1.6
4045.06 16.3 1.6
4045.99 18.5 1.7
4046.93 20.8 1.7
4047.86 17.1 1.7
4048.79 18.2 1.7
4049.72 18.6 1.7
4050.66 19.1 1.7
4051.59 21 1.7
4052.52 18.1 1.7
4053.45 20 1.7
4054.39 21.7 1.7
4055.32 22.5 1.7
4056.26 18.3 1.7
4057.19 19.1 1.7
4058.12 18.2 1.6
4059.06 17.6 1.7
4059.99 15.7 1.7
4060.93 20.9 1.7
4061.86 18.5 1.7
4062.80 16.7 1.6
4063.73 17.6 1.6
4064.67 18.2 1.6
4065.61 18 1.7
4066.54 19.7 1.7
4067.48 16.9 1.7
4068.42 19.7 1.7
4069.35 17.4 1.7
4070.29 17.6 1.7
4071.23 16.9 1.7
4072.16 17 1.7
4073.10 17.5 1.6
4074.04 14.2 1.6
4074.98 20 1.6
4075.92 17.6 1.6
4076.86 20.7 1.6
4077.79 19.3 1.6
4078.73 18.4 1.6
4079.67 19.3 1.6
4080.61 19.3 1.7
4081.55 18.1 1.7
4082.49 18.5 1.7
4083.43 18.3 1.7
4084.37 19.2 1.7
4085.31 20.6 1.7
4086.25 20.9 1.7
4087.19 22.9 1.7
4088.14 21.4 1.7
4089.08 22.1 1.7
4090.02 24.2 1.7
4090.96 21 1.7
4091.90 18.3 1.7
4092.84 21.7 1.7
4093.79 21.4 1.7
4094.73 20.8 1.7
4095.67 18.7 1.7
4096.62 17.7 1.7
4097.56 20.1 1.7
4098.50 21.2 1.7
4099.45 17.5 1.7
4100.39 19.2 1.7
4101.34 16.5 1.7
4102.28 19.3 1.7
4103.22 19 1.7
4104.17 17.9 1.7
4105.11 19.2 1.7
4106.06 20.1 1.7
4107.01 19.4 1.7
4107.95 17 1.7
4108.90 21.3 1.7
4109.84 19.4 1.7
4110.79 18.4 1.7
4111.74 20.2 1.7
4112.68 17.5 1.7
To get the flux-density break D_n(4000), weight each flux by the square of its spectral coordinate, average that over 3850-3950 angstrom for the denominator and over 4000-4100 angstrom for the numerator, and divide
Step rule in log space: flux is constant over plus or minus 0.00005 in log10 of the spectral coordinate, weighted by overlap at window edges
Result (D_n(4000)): 1.93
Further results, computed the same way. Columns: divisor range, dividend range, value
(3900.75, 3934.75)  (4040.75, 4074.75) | 1.77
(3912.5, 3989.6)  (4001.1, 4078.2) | 1.76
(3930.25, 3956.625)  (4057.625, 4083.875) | 1.85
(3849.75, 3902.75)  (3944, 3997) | 1.30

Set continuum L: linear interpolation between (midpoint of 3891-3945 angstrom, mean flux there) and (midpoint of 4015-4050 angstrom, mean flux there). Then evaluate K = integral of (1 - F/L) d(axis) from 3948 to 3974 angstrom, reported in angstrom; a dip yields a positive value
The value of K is 5.9 angstrom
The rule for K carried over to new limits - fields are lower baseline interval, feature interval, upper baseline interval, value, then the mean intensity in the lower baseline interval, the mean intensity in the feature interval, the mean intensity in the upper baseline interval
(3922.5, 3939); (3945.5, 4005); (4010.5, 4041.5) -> -3.1 angstrom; 7.63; 14.1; 20.2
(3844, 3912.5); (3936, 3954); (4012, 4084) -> 3.5 angstrom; 11.1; 11.6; 19.2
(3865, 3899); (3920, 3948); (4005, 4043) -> 10.0 angstrom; 10.9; 9.17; 20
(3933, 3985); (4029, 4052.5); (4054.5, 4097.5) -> -3.7 angstrom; 11.2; 19.3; 19.1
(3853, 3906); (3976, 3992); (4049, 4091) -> -0.7 angstrom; 11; 16.1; 19.1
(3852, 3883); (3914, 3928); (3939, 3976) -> -1.8 angstrom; 10.3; 12.1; 11.1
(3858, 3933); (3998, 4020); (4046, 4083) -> -4.3 angstrom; 11.2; 19.3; 18.6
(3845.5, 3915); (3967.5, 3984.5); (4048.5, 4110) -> 3.4 angstrom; 11.2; 12.1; 19.1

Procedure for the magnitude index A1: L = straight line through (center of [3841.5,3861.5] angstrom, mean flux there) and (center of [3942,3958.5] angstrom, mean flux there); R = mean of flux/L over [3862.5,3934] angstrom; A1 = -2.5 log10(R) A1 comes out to 0.07 mag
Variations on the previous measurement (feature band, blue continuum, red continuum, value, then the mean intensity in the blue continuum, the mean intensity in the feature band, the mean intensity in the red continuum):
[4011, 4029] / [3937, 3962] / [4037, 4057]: -0.18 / 12.3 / 20.6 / 19.4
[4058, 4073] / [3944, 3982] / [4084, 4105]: 0.02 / 11.9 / 17.9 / 20.1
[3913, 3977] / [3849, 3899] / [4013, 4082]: 0.32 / 10.7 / 10.5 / 19.3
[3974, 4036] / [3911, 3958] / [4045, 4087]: -0.21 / 11.1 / 18.5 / 18.7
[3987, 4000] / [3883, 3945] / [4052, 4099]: -0.18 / 11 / 17.7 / 19.2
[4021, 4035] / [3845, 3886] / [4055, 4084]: -0.23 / 10.2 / 20.5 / 18.3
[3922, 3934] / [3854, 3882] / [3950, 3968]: 0.30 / 10.3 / 8.39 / 11.4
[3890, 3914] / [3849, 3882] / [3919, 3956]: -0.24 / 10.2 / 12.9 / 10.4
